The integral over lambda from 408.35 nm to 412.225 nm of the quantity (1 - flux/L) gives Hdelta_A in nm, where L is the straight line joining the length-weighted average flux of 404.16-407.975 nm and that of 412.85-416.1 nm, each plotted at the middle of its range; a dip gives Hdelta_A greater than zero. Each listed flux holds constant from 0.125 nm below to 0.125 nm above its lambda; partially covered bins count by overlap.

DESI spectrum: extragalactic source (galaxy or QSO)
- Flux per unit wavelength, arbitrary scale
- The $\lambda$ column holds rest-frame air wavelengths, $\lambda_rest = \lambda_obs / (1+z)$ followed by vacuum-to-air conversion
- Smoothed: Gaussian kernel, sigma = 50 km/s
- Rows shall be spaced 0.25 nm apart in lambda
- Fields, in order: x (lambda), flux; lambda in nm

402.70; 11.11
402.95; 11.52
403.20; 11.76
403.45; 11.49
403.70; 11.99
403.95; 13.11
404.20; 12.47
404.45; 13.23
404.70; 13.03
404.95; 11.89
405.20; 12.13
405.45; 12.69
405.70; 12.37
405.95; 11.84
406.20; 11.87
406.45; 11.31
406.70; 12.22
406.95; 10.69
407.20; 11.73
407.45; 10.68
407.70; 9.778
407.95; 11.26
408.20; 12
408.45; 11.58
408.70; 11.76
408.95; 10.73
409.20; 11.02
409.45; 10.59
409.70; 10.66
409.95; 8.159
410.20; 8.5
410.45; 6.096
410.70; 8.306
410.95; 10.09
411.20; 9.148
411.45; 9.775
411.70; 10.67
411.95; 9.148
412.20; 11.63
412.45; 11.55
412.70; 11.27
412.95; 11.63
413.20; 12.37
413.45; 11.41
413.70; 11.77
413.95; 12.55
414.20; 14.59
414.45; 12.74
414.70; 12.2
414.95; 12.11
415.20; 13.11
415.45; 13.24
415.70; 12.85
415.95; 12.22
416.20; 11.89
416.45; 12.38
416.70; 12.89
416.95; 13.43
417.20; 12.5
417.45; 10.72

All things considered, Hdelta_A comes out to 0.75 nm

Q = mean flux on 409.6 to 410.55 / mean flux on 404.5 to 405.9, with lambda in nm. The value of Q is 0.7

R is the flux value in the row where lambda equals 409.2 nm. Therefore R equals 11.02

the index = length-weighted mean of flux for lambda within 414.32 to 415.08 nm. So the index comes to 12.4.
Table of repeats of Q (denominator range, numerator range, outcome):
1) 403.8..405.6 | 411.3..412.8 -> 0.84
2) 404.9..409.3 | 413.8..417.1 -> 1.11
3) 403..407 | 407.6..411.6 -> 0.82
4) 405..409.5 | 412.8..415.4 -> 1.09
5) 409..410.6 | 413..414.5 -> 1.36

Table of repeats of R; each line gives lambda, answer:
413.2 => 12.37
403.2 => 11.76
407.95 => 11.26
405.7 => 12.37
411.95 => 9.148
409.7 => 10.66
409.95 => 8.159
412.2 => 11.63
